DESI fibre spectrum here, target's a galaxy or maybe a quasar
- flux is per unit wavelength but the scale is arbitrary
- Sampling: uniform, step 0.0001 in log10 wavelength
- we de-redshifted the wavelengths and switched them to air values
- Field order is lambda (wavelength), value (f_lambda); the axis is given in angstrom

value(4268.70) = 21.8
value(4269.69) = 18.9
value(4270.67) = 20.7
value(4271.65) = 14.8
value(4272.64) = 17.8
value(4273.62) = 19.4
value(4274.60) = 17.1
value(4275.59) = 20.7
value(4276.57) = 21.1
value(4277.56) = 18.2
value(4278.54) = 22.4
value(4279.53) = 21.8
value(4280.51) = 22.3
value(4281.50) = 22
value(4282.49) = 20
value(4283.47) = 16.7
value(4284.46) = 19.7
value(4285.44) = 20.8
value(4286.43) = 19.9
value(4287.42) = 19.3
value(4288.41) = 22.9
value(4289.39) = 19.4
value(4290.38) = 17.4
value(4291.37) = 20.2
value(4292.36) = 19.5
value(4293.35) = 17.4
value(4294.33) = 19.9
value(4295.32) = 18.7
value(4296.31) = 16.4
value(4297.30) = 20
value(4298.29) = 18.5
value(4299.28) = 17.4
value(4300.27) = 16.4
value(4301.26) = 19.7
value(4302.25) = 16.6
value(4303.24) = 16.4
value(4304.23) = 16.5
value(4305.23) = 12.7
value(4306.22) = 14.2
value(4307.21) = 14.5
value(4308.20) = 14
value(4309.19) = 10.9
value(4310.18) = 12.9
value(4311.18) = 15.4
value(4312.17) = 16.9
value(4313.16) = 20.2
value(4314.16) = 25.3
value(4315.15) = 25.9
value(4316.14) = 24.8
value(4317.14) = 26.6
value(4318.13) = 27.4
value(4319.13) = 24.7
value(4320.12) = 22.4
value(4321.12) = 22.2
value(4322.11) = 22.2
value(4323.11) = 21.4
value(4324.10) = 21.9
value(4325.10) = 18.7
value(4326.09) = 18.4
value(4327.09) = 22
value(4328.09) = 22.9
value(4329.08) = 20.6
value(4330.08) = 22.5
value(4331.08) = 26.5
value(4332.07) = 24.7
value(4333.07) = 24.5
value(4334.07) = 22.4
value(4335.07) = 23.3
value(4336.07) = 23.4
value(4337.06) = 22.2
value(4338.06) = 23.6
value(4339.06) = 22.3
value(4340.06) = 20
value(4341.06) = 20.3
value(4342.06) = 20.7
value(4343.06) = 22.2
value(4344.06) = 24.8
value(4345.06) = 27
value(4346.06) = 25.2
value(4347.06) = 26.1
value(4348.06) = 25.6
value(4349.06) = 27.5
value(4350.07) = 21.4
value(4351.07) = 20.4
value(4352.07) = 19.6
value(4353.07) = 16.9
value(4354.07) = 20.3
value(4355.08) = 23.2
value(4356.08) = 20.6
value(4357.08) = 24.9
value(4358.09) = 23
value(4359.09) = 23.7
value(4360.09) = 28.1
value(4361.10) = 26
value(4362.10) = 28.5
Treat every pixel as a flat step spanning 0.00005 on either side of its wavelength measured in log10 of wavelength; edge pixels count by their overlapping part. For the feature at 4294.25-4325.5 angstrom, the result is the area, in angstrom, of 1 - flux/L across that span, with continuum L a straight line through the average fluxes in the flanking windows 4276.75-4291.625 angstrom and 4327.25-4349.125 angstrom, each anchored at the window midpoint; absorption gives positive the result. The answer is 3.9 angstrom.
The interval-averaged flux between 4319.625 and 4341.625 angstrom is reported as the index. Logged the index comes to 22.2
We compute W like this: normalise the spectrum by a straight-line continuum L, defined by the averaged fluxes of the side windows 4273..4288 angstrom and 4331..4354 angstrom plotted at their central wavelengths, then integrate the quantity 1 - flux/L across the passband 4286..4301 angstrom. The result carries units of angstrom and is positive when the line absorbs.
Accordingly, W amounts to 1.3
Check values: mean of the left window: 20.1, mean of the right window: 23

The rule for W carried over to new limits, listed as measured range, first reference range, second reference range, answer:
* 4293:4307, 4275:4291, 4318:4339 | 2.6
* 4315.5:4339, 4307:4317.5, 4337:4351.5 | -2.4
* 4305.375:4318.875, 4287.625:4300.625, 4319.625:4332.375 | 1.1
